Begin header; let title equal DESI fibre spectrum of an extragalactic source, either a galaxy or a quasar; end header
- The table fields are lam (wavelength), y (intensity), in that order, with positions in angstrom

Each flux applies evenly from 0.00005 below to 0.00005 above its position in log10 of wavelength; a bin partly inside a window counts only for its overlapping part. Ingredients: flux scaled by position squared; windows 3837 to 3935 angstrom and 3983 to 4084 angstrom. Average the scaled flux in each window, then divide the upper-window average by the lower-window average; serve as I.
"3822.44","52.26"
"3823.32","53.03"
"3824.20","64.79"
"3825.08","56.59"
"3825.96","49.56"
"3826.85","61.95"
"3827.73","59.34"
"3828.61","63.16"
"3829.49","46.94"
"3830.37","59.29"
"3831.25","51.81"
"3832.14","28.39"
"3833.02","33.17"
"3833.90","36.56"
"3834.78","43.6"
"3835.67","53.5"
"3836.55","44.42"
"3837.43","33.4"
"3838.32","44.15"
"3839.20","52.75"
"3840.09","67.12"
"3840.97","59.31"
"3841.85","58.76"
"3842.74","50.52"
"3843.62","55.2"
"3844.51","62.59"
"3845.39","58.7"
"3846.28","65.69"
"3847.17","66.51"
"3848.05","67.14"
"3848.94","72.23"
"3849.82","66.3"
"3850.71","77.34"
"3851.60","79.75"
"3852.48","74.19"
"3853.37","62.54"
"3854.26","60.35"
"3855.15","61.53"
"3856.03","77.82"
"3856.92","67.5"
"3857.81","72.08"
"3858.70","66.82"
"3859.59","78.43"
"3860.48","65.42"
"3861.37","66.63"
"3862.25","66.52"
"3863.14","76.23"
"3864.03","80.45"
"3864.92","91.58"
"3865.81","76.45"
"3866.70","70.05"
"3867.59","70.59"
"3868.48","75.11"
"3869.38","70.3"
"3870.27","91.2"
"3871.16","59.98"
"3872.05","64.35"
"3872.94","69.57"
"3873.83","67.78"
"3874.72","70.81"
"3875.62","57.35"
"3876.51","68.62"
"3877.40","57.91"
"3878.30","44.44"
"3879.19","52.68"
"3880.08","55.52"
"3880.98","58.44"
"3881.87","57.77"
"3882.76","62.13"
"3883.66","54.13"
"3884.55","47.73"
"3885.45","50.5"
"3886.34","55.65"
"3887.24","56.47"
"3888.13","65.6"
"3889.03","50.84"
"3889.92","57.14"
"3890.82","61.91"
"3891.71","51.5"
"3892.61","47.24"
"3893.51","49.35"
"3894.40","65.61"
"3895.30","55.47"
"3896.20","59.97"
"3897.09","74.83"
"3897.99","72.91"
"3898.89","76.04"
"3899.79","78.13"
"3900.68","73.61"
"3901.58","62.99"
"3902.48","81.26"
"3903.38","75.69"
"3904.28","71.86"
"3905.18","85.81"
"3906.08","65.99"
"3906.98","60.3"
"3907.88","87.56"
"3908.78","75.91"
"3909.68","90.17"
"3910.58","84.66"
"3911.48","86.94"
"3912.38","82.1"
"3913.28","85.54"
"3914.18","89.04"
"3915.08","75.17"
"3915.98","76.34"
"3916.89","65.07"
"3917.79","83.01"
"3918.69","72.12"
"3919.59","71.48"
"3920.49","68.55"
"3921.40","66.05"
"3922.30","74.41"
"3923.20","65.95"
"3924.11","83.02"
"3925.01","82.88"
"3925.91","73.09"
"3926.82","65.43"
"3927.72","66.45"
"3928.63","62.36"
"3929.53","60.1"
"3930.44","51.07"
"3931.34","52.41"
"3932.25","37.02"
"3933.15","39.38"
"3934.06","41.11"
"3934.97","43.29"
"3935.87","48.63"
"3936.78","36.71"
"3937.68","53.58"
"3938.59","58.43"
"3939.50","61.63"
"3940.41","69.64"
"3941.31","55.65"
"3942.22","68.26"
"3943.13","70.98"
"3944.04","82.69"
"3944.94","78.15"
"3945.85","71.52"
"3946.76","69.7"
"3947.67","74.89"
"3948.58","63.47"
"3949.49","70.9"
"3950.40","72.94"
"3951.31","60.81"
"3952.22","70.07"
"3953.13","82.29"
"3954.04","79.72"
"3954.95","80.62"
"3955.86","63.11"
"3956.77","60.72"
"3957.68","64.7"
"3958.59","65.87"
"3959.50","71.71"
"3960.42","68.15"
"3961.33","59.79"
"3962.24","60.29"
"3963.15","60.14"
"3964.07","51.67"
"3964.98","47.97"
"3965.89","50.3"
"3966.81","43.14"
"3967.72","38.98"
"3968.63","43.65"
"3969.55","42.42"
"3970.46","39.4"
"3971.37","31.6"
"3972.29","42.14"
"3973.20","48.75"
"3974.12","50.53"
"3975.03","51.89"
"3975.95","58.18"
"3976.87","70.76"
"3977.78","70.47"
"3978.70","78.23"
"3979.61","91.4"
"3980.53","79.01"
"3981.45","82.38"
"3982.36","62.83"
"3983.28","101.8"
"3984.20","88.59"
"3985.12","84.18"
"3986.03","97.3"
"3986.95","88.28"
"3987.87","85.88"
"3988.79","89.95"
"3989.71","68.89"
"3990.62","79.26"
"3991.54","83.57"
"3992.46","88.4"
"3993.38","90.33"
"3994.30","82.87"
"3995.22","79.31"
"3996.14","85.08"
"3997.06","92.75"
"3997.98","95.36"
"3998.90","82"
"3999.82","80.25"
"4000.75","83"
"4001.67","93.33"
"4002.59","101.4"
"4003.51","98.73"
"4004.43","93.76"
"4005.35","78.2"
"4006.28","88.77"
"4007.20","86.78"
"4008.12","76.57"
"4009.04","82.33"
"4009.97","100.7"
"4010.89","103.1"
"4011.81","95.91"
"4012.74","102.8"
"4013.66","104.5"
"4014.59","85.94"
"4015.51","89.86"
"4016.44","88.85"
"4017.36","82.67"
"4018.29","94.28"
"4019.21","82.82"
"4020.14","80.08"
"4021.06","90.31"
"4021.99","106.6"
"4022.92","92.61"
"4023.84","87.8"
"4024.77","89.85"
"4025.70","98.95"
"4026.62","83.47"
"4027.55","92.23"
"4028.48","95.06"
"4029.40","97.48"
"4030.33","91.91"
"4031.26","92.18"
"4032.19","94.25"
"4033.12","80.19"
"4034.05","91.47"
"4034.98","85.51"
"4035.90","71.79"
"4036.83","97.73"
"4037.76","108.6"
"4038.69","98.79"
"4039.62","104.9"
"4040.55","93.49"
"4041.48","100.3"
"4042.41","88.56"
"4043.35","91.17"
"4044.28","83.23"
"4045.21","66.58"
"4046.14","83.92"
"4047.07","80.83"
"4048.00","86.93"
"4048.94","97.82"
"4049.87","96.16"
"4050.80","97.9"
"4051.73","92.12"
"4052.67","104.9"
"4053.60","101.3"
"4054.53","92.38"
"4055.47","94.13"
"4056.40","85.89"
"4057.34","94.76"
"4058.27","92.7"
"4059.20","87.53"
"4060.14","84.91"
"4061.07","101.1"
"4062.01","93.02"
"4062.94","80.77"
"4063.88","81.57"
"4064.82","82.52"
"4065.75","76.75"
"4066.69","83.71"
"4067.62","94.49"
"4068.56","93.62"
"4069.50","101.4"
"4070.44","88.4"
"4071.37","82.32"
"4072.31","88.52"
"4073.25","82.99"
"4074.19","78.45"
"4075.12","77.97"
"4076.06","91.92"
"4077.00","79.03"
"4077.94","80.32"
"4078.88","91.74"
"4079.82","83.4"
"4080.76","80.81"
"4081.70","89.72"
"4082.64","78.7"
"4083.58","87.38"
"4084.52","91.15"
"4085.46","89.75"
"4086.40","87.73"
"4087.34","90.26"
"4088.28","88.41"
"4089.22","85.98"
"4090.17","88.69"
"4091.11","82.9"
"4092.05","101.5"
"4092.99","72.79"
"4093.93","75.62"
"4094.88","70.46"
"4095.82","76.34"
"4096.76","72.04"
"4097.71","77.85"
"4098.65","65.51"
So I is 1.5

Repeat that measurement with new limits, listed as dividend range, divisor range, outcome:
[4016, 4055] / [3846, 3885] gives 1.48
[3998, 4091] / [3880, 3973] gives 1.49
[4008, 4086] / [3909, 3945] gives 1.43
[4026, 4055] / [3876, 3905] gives 1.61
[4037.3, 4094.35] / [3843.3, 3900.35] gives 1.50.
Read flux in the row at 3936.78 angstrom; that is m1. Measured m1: 36.71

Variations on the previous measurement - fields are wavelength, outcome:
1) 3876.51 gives 68.62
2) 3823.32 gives 53.03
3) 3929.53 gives 60.1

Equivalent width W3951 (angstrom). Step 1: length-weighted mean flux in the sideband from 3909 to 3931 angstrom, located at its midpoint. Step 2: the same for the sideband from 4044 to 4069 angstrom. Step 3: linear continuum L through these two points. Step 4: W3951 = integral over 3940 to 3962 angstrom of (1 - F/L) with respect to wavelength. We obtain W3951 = 2.2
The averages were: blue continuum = 74.1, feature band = 69.8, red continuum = 89.4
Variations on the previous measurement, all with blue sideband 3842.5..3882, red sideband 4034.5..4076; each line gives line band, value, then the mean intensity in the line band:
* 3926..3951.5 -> 5.3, 60.4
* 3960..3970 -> 3.5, 51.4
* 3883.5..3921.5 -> 1.6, 69.2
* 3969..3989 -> 2.9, 69.5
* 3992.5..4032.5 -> -2.7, 90.5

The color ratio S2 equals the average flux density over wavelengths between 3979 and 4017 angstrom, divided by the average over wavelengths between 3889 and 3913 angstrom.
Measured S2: 1.25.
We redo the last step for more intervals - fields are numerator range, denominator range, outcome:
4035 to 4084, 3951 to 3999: 1.28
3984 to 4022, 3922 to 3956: 1.38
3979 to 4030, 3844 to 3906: 1.34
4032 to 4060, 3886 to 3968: 1.39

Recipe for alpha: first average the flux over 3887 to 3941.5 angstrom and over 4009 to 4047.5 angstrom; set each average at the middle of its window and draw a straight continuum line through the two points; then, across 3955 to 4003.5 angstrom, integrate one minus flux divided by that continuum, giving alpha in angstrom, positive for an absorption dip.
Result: 6.0 angstrom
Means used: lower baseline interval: 66.4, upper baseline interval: 91.4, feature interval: 71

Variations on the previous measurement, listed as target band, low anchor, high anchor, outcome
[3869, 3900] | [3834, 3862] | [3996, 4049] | 3.2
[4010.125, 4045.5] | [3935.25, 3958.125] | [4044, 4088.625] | -4.8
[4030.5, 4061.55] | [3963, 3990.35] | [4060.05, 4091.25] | -4.5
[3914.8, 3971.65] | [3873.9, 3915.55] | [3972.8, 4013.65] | 9.4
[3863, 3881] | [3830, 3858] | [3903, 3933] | -1.4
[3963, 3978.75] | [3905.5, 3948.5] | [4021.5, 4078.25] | 5.3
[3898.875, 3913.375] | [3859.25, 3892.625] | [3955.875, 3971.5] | -4.2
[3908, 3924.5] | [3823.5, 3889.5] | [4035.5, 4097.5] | -2.1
